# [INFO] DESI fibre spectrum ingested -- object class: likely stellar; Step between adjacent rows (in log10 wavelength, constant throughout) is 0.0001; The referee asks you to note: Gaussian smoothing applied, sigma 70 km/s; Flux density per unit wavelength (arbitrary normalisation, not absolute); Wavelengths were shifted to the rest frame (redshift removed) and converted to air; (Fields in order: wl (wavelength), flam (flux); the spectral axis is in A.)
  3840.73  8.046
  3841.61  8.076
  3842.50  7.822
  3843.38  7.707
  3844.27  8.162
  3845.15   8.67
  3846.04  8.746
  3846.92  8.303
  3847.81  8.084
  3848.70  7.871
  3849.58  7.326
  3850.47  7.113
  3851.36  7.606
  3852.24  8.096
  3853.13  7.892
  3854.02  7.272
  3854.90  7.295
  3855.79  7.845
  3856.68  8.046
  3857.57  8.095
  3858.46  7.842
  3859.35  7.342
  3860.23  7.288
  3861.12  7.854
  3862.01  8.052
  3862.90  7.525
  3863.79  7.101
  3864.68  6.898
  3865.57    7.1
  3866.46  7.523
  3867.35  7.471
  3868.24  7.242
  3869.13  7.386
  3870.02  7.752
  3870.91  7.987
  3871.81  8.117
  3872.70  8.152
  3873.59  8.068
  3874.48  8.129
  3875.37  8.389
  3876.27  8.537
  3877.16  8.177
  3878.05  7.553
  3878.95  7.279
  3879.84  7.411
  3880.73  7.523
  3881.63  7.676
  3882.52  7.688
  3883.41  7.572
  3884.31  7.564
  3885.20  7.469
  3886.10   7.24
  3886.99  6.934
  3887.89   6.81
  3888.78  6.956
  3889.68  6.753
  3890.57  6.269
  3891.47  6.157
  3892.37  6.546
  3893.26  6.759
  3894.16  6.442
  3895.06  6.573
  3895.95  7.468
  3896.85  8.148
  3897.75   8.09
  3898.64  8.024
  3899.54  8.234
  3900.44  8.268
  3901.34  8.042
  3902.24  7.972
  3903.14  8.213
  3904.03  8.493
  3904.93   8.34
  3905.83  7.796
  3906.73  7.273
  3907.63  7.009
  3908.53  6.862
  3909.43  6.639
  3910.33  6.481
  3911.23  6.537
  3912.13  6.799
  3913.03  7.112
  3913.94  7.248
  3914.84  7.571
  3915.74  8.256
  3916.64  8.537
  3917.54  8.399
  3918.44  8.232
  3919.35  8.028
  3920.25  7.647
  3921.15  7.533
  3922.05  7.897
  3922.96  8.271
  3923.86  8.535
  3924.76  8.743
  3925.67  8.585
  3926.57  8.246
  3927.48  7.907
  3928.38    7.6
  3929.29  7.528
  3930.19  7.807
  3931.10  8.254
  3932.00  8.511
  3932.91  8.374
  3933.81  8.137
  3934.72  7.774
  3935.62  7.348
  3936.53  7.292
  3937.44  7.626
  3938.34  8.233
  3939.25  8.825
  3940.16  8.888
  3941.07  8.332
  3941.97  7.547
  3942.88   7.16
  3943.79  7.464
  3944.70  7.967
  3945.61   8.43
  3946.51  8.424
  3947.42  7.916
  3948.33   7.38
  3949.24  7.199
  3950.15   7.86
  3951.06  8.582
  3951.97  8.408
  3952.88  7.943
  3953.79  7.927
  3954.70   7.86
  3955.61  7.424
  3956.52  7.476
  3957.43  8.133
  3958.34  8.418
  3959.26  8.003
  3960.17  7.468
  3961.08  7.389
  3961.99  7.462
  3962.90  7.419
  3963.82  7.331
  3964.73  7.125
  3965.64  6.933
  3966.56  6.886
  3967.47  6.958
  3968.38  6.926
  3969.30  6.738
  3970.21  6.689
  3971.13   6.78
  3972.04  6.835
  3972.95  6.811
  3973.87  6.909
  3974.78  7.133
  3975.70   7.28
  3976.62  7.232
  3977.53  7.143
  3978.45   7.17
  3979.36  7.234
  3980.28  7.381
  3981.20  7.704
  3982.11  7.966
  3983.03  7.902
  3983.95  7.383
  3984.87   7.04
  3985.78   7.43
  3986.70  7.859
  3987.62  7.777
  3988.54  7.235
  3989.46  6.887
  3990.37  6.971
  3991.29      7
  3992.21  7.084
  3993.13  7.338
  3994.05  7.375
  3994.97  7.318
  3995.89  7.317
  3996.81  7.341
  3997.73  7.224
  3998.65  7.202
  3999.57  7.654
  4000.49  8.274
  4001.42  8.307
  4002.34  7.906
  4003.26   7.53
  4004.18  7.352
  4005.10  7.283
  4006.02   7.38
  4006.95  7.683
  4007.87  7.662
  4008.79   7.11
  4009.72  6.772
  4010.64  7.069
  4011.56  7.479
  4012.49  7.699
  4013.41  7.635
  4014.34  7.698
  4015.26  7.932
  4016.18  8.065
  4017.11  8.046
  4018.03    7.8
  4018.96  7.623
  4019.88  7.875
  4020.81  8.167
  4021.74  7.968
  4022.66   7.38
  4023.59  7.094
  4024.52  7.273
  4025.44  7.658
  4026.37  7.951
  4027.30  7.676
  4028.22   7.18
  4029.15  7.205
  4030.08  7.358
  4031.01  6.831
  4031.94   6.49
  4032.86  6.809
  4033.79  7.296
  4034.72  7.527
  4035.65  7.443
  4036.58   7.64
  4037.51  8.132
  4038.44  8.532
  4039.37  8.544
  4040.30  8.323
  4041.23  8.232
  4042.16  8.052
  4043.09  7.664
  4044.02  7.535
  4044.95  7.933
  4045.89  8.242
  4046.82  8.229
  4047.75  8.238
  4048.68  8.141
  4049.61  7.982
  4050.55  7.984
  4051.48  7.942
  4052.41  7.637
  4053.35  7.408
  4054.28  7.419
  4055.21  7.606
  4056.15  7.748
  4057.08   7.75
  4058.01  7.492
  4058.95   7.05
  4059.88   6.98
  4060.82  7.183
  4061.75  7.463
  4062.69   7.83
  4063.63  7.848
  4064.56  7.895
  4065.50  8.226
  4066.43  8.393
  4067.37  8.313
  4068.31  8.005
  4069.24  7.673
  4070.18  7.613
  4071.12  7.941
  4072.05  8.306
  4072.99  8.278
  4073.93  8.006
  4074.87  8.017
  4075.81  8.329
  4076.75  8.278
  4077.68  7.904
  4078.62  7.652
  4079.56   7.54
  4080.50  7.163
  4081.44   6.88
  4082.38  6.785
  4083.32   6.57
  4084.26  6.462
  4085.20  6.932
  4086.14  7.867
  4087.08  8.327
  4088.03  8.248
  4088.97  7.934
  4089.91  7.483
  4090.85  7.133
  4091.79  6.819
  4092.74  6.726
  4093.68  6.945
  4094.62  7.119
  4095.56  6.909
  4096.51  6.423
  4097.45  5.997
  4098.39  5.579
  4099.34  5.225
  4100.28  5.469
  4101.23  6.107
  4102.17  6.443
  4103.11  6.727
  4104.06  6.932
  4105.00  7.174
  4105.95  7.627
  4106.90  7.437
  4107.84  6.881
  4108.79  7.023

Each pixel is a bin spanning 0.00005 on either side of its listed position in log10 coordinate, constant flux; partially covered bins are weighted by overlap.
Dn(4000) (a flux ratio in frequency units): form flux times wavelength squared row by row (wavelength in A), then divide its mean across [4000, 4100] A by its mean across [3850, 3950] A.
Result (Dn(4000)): 1.06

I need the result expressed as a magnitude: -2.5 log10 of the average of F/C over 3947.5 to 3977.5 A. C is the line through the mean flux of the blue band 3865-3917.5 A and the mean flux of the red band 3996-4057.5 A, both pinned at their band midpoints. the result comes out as 0.026 mag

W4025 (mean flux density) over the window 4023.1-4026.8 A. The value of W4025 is 7.48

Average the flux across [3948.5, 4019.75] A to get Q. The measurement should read 7.45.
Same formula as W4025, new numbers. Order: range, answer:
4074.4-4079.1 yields 8.04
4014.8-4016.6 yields 8.03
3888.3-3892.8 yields 6.54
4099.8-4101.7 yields 5.79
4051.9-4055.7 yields 7.52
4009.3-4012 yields 7.13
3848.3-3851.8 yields 7.48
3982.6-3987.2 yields 7.52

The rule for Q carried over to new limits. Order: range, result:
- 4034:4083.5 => 7.81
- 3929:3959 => 7.96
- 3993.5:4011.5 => 7.46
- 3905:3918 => 7.35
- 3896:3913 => 7.61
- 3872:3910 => 7.51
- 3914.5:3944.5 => 8.03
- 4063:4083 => 7.85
